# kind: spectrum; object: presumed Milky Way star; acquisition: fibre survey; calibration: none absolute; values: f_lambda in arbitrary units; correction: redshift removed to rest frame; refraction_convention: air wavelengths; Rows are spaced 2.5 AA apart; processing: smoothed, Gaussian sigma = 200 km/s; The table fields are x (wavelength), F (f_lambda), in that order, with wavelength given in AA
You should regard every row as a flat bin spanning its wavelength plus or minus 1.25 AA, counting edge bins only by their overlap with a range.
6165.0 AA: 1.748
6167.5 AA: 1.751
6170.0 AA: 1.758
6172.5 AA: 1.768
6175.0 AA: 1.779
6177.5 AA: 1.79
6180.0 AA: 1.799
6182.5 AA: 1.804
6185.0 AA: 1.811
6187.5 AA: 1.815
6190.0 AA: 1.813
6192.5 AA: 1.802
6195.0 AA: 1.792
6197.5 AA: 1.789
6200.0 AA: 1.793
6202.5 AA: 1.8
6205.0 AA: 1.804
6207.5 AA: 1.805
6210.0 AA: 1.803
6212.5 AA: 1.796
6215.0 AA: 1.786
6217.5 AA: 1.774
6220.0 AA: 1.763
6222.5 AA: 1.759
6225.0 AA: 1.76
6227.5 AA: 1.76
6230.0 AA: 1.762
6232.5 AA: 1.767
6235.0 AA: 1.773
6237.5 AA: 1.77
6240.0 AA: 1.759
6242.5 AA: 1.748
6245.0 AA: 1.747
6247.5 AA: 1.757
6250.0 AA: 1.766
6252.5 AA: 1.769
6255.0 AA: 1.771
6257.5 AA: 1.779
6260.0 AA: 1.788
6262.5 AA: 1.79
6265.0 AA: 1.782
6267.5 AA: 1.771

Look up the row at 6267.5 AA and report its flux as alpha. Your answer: 1.771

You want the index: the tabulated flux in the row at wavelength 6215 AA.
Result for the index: 1.786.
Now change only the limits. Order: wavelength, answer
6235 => 1.773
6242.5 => 1.748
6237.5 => 1.77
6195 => 1.792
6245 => 1.747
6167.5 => 1.751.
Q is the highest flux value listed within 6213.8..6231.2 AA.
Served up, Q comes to 1.786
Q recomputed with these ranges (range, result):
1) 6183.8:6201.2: 1.815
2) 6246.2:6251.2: 1.766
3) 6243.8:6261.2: 1.788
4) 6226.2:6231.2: 1.762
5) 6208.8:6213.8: 1.803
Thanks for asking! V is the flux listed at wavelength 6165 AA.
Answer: 1.748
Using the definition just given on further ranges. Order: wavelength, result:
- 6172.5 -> 1.768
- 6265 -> 1.782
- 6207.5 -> 1.805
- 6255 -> 1.771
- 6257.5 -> 1.779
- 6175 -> 1.779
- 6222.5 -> 1.759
